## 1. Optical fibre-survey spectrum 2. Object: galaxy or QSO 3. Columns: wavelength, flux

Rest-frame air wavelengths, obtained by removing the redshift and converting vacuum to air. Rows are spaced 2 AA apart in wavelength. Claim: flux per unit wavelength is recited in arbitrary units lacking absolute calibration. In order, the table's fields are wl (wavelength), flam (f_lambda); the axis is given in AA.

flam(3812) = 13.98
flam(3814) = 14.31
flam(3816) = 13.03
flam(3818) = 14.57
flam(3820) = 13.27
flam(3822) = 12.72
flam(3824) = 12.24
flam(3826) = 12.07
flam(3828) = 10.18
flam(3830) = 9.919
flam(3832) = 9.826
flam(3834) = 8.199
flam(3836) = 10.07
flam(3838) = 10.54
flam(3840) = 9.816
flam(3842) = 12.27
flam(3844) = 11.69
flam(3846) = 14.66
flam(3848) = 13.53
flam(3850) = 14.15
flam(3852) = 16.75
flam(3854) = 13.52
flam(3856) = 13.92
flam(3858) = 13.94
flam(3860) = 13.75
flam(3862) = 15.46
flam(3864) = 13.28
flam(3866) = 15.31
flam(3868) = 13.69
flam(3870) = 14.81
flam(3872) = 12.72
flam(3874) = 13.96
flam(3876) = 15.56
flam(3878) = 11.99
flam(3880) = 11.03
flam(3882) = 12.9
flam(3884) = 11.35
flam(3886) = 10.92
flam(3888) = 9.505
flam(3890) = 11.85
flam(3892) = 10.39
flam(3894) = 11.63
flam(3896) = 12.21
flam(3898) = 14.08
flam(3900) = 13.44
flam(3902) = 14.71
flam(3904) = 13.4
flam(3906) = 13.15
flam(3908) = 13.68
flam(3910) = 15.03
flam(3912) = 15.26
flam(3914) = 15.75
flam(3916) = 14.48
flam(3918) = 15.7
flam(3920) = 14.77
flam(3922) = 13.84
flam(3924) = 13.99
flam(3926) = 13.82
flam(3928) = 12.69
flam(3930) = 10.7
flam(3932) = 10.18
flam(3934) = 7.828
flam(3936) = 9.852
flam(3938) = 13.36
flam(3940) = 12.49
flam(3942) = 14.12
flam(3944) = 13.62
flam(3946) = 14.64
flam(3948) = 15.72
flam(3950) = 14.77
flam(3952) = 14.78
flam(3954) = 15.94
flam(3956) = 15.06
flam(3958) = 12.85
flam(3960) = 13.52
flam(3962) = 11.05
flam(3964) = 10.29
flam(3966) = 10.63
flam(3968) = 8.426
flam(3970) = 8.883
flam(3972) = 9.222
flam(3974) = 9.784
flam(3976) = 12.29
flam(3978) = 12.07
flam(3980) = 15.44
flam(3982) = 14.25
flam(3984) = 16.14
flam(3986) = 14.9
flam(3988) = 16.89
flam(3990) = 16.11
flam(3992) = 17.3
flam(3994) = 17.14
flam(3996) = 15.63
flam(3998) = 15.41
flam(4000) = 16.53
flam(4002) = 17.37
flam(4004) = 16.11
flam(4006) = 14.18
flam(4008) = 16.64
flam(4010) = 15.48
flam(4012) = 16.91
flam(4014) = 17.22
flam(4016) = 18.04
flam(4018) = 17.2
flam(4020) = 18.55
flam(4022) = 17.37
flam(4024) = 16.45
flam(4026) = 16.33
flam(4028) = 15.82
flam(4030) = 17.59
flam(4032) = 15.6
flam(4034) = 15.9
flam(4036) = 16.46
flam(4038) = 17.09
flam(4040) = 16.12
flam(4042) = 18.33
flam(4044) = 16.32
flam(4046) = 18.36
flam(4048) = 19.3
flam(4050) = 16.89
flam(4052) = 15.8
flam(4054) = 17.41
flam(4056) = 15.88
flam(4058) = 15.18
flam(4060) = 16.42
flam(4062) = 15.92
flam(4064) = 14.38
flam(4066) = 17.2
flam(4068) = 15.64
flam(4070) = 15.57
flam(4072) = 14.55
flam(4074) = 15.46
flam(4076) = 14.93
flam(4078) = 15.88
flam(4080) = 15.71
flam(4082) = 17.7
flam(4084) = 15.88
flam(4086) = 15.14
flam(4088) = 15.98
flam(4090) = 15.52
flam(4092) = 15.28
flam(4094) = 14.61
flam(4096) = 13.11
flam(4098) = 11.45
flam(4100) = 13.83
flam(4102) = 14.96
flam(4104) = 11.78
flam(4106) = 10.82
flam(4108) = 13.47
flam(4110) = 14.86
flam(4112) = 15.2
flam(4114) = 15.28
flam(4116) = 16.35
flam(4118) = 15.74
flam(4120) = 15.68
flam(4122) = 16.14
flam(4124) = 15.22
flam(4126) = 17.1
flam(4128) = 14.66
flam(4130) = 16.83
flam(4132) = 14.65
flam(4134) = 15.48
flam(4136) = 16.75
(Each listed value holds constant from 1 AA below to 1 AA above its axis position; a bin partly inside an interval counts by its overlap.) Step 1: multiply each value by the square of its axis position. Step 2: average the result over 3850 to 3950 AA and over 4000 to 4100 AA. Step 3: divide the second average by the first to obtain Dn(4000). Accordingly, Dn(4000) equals 1.3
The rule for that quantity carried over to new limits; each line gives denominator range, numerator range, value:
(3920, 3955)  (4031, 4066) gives 1.33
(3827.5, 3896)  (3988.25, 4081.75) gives 1.44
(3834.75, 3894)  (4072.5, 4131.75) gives 1.32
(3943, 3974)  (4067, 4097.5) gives 1.30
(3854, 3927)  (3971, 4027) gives 1.22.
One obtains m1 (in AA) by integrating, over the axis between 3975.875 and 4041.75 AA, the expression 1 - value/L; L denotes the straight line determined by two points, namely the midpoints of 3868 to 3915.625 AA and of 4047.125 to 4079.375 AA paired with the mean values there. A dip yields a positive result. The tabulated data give -5.0 AA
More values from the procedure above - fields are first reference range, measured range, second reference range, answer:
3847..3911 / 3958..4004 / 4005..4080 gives 4.97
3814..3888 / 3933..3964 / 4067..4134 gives 0.89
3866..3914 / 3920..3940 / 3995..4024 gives 3.13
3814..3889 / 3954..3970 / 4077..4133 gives 2.19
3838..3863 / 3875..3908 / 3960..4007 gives 2.80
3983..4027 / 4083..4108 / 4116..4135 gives 3.05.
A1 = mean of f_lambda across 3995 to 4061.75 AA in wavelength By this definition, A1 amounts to 16.7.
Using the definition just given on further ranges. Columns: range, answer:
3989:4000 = 16.3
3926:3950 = 12.5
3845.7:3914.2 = 13.4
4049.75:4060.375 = 16.2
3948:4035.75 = 14.9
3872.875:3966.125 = 13.1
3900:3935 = 13.5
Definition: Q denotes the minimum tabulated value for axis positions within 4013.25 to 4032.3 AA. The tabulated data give 15.6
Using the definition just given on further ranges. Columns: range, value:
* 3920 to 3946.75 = 7.828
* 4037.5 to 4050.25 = 16.12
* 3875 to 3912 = 9.505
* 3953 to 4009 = 8.426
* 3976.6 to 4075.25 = 12.07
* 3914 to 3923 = 13.84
